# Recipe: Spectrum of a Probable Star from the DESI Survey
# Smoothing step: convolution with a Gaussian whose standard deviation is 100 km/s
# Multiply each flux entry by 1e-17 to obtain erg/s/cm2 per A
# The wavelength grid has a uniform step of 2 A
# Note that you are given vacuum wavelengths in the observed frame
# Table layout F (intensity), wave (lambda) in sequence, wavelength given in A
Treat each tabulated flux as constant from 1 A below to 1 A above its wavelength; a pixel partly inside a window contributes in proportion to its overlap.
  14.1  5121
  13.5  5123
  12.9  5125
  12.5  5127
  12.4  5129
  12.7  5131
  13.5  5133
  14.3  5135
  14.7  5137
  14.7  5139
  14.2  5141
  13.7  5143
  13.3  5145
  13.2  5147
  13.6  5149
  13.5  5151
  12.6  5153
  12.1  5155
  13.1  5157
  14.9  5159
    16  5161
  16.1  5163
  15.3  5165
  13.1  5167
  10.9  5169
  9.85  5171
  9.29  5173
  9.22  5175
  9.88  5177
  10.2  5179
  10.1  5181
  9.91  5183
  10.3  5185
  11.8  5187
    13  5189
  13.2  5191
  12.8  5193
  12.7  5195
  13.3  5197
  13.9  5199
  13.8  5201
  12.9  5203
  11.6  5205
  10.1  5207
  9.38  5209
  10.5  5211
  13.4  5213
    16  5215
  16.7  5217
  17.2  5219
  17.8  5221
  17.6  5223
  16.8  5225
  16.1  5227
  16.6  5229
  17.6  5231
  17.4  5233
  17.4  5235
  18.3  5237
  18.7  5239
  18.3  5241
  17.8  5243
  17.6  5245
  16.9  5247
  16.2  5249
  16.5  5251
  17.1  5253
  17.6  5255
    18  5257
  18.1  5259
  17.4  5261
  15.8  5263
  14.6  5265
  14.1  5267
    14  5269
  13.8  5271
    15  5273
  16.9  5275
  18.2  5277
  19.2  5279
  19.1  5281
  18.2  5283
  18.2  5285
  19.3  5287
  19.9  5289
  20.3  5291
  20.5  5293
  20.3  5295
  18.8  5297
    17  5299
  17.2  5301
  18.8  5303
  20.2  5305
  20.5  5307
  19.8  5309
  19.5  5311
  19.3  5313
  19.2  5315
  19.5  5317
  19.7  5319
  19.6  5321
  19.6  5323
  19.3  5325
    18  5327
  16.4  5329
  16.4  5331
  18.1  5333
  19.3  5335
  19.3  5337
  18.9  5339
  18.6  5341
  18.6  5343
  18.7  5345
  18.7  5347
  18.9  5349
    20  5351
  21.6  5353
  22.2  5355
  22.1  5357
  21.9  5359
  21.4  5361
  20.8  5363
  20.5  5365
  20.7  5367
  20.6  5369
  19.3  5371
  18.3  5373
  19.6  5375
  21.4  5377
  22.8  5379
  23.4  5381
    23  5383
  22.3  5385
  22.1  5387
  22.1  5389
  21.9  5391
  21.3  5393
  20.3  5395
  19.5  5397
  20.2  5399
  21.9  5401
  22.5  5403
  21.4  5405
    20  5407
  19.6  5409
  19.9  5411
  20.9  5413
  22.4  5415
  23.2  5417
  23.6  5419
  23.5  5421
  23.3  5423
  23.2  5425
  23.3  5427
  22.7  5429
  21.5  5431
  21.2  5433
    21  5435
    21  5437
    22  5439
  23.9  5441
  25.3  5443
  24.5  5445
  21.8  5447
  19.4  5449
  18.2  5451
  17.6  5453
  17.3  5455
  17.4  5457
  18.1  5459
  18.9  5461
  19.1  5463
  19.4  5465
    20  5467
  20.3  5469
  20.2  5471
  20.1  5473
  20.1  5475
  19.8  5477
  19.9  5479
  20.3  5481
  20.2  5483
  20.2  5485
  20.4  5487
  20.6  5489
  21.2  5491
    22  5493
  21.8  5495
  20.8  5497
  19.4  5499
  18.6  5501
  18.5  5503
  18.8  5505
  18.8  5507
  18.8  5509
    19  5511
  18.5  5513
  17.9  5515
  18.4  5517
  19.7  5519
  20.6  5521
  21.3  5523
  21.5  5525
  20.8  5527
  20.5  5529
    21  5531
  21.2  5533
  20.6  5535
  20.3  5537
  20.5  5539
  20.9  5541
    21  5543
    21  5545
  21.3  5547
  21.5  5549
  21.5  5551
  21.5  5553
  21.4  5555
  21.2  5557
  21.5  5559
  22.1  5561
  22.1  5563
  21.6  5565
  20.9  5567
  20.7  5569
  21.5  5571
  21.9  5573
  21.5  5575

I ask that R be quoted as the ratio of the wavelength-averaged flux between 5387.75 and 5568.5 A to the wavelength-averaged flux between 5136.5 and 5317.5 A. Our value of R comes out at 1.3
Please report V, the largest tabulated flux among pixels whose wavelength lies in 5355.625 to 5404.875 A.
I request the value 23.4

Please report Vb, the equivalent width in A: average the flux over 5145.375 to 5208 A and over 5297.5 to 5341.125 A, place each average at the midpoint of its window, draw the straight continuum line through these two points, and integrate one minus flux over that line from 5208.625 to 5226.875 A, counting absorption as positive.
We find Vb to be -1.3 A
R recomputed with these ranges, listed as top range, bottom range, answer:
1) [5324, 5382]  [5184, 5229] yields 1.44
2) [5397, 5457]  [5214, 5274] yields 1.28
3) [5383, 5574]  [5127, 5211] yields 1.66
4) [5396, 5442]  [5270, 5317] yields 1.17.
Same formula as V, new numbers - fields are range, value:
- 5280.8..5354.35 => 21.6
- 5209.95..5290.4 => 19.9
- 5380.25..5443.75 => 25.3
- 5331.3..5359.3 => 22.2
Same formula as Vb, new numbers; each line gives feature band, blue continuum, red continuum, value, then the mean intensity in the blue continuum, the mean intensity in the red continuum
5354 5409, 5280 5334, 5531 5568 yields -4.3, 19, 21.2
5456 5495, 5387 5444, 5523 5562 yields 2.8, 21.9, 21.1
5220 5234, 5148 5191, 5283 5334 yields -2.0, 12.2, 19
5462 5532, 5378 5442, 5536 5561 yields 4.9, 21.9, 21.2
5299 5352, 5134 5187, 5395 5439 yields -1.3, 12.6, 21.7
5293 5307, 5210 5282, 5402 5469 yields -0.8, 16.7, 21.1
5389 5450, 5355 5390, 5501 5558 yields -2.5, 21.3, 20.3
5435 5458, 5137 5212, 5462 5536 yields -2.5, 12.4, 20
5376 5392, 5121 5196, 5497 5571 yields -4.6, 12.7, 20.4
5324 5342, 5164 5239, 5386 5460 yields -0.1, 13.5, 21.3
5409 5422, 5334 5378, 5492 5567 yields -1.2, 20.1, 20.5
